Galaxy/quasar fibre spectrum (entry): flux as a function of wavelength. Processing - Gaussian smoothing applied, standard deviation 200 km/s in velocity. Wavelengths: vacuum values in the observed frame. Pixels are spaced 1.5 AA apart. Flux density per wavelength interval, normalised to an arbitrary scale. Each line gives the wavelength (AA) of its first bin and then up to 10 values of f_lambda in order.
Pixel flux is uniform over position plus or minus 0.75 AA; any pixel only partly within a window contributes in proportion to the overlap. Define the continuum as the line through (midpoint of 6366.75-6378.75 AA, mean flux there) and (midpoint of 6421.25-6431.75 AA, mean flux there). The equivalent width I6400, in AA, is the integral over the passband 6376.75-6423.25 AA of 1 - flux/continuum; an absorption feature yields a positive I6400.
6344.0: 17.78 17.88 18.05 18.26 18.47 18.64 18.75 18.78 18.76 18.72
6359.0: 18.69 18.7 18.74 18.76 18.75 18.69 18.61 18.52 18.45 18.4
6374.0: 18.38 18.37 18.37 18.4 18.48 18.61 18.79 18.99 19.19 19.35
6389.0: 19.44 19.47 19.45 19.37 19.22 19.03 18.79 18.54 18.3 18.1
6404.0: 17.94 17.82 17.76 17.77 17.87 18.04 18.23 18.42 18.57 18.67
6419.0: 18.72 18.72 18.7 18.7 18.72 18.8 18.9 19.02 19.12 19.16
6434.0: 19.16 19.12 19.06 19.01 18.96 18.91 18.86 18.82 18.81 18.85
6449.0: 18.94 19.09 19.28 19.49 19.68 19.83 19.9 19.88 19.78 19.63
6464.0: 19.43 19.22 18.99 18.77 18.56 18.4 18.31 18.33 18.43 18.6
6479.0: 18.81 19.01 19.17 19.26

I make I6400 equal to 0.08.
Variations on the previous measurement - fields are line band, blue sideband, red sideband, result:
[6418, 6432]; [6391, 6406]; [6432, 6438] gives 0.13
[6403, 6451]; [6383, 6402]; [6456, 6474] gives 1.19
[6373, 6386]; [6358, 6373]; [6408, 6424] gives -0.01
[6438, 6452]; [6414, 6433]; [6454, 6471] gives 0.14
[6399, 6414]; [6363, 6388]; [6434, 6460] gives 0.67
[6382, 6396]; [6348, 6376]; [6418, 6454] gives -0.38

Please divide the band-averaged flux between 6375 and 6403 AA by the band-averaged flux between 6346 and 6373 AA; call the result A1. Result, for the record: 1.01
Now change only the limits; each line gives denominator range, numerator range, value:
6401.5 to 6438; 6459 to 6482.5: 1.02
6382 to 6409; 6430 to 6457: 1.02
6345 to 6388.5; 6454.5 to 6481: 1.03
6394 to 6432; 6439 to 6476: 1.03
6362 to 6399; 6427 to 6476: 1.01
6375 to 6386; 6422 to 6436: 1.02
